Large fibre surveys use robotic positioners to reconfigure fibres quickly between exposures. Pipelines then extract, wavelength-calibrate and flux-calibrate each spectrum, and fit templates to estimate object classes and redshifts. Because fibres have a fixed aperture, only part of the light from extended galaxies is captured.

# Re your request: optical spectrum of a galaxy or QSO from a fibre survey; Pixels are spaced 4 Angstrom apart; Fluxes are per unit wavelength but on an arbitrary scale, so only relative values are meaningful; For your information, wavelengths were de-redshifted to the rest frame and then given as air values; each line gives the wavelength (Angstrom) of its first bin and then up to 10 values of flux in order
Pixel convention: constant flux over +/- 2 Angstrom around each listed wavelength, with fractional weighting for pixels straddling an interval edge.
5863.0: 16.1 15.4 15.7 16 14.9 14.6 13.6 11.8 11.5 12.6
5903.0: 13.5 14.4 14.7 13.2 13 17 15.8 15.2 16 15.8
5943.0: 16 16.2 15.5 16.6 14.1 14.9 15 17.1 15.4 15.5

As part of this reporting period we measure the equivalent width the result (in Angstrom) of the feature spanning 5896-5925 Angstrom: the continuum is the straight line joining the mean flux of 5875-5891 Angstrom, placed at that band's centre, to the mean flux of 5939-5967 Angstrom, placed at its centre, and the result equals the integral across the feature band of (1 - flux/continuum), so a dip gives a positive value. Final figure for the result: 1.6 Angstrom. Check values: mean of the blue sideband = 14.2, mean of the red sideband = 15.5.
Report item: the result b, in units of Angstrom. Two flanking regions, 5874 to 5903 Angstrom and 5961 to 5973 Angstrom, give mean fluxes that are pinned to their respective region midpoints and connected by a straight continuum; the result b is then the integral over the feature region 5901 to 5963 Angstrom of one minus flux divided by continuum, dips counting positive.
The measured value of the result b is -1.8 Angstrom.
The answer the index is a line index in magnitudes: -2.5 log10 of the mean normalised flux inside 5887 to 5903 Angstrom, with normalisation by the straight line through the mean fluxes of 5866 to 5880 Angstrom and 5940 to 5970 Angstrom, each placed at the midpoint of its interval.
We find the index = 0.25 mag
